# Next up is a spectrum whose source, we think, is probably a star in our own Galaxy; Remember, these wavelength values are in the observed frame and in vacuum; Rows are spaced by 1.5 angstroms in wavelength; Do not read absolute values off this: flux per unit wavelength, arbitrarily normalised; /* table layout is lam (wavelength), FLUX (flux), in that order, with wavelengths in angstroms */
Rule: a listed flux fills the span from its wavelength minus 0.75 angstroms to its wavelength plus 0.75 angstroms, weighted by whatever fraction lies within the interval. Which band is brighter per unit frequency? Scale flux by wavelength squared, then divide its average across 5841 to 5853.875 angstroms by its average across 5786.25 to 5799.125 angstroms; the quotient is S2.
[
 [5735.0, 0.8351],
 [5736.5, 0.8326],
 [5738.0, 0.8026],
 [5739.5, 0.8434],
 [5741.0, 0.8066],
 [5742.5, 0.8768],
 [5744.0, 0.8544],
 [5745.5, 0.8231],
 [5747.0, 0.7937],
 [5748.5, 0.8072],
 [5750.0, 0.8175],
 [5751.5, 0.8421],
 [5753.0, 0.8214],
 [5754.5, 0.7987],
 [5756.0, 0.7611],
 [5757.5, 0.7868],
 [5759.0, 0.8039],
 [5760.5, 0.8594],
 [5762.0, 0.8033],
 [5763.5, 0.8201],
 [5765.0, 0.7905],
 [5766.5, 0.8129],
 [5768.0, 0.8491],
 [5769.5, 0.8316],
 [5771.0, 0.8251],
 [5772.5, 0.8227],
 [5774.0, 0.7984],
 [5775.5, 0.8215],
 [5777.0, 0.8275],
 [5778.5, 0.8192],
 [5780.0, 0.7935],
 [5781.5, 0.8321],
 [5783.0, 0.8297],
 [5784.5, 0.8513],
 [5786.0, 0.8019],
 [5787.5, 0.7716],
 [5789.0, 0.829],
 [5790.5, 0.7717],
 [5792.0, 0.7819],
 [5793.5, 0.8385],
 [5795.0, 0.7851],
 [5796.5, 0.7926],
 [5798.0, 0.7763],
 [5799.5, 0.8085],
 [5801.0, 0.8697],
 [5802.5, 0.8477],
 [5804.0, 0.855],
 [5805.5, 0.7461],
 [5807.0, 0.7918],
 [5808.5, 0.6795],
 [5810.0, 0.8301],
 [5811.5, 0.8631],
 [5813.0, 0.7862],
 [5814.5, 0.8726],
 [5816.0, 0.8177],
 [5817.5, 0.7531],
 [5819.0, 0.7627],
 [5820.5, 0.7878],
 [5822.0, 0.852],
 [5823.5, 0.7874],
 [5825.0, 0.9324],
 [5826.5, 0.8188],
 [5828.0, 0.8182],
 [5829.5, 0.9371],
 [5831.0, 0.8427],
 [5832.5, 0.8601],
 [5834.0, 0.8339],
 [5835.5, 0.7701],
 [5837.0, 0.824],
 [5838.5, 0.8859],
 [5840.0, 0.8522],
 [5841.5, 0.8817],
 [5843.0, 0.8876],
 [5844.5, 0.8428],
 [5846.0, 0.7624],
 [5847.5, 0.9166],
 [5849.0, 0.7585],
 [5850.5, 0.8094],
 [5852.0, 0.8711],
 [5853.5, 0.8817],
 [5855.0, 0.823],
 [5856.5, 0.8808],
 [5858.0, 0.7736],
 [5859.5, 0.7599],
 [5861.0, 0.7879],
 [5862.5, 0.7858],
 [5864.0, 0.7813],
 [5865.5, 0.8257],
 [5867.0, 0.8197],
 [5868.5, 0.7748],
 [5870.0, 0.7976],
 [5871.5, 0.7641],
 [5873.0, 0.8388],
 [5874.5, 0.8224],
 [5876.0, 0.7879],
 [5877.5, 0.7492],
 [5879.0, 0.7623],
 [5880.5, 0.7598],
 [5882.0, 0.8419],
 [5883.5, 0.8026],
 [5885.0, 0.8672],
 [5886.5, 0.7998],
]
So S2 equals 1.1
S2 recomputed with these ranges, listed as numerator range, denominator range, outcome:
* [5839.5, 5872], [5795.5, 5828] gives 1.03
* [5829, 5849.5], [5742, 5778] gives 1.06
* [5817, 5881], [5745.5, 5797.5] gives 1.04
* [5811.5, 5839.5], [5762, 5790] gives 1.03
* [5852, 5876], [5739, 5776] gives 1.03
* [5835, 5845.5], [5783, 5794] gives 1.07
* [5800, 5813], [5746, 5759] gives 1.03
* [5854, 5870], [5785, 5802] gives 1.02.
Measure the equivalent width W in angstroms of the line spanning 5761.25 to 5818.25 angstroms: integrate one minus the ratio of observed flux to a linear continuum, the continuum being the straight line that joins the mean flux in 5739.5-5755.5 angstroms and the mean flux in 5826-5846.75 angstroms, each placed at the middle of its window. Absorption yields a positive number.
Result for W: 1.6 angstroms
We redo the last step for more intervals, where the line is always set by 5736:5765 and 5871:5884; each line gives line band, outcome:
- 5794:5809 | 0.2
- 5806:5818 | 0.1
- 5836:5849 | -0.8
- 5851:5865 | -0.3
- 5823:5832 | -0.6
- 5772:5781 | 0.0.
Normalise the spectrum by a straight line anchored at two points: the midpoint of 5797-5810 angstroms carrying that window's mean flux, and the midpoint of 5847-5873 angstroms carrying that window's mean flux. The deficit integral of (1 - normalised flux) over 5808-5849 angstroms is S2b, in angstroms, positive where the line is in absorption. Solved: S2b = -1.4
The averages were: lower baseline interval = 0.799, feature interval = 0.831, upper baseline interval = 0.812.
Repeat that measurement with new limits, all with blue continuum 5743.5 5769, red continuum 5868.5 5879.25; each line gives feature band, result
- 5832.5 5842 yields -0.5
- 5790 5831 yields -0.6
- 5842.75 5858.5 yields -0.8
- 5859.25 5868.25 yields 0.0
